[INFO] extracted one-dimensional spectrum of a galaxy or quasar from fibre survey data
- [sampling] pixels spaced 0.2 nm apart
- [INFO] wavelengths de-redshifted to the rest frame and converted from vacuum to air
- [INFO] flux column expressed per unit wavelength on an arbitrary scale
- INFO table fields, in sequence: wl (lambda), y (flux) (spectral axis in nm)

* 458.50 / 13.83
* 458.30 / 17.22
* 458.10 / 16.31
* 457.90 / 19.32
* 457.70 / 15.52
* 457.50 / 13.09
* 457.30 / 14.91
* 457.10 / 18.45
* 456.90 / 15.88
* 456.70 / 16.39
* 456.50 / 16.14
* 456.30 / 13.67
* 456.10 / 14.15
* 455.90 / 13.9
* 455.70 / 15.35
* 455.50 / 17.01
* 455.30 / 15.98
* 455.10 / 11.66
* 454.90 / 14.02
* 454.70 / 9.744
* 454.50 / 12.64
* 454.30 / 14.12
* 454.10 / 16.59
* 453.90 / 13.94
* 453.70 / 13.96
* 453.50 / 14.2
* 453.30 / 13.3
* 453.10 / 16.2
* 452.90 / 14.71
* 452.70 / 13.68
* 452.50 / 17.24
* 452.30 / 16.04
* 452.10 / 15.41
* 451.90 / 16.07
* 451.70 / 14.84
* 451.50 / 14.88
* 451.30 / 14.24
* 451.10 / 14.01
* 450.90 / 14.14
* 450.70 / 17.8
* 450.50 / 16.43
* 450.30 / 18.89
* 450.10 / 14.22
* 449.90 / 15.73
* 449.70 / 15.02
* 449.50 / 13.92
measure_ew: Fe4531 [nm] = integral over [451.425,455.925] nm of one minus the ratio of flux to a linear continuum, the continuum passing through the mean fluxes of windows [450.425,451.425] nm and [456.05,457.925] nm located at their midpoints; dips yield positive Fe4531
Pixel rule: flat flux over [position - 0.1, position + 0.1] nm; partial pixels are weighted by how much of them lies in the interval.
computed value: 0.25 nm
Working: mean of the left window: 15.3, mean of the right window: 15.7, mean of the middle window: 14.6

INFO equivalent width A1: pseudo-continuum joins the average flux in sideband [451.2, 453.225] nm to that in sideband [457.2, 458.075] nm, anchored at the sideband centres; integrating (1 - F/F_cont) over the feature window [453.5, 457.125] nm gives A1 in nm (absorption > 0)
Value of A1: 0.24 nm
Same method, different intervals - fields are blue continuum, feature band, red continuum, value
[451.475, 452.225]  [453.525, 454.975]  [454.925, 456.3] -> 0.123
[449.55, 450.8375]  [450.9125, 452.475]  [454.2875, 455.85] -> 0.032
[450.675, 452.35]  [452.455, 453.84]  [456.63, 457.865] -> 0.064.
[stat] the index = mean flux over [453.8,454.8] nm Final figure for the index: 13.4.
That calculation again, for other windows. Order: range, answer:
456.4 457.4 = 16.4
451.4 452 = 15.3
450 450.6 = 16.5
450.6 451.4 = 15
